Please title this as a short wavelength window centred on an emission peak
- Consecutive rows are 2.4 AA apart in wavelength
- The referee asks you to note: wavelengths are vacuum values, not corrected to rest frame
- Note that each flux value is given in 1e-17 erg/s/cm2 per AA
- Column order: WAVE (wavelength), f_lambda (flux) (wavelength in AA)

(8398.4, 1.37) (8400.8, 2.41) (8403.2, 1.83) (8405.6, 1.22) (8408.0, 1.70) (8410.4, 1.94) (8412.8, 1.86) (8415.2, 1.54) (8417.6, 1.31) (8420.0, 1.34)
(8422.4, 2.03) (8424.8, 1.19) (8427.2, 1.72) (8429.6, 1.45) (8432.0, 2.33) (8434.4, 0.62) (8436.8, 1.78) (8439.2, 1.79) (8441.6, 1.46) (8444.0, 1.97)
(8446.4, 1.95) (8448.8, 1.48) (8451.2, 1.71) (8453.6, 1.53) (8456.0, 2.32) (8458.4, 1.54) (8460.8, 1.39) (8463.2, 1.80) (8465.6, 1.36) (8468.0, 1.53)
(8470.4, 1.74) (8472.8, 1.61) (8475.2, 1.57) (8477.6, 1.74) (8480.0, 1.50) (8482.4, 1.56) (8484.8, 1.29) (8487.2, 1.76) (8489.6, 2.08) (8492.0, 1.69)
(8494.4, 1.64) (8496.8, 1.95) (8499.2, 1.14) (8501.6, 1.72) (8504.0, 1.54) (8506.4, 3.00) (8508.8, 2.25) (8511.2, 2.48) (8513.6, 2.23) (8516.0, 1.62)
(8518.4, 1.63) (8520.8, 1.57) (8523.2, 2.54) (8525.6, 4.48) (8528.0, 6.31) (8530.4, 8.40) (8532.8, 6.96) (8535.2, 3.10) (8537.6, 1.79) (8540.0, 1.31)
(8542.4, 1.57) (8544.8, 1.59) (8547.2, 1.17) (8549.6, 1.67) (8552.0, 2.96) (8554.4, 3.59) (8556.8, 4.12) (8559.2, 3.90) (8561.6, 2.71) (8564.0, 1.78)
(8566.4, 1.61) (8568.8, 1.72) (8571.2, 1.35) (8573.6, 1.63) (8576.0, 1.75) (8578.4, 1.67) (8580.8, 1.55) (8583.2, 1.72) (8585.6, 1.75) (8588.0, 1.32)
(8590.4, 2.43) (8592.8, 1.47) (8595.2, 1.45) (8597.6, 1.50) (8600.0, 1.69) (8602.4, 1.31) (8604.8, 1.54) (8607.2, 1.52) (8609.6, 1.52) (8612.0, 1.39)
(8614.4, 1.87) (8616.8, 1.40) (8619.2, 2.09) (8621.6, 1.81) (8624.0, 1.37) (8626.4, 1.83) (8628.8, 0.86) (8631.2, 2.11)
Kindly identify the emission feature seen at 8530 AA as H-alpha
